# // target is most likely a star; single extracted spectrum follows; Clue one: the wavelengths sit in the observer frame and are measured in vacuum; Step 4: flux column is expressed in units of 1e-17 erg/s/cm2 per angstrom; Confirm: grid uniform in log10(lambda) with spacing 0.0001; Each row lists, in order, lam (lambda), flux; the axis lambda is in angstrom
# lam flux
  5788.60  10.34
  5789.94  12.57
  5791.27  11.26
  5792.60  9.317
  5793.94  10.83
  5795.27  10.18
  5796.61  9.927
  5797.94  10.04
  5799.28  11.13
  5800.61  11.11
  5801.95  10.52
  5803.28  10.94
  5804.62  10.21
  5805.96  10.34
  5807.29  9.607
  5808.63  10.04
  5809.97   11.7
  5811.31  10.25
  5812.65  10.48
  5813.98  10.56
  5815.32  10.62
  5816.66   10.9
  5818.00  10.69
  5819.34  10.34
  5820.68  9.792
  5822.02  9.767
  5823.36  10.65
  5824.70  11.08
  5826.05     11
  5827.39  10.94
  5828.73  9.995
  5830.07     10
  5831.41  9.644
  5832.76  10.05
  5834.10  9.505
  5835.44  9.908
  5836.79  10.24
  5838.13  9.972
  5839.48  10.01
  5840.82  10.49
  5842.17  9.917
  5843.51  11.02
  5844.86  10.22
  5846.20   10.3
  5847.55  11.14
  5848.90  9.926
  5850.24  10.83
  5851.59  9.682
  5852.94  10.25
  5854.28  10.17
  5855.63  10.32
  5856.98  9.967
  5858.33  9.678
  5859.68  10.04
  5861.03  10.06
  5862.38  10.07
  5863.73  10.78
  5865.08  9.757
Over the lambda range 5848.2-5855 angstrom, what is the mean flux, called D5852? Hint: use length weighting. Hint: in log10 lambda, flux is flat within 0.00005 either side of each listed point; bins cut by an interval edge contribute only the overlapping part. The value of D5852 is 10.2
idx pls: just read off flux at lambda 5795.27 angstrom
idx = 10.18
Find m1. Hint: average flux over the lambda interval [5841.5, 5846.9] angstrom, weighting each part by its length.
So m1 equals 10.4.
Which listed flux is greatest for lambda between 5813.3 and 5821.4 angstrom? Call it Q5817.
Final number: 10.9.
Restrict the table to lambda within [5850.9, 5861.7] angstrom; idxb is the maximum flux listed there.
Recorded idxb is 10.32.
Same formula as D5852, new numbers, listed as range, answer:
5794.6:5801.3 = 10.5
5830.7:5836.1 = 9.78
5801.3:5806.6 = 10.5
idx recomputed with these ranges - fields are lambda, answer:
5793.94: 10.83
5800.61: 11.11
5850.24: 10.83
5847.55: 11.14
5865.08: 9.757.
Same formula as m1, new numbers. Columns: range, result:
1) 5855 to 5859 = 9.98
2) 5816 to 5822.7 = 10.3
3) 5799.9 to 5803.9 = 10.9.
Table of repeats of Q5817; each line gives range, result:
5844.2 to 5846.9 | 10.3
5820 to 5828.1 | 11.08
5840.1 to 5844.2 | 11.02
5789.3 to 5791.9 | 12.57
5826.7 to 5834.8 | 10.94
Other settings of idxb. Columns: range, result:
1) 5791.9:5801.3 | 11.13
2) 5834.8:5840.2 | 10.24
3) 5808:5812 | 11.7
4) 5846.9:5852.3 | 11.14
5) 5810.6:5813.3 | 10.48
